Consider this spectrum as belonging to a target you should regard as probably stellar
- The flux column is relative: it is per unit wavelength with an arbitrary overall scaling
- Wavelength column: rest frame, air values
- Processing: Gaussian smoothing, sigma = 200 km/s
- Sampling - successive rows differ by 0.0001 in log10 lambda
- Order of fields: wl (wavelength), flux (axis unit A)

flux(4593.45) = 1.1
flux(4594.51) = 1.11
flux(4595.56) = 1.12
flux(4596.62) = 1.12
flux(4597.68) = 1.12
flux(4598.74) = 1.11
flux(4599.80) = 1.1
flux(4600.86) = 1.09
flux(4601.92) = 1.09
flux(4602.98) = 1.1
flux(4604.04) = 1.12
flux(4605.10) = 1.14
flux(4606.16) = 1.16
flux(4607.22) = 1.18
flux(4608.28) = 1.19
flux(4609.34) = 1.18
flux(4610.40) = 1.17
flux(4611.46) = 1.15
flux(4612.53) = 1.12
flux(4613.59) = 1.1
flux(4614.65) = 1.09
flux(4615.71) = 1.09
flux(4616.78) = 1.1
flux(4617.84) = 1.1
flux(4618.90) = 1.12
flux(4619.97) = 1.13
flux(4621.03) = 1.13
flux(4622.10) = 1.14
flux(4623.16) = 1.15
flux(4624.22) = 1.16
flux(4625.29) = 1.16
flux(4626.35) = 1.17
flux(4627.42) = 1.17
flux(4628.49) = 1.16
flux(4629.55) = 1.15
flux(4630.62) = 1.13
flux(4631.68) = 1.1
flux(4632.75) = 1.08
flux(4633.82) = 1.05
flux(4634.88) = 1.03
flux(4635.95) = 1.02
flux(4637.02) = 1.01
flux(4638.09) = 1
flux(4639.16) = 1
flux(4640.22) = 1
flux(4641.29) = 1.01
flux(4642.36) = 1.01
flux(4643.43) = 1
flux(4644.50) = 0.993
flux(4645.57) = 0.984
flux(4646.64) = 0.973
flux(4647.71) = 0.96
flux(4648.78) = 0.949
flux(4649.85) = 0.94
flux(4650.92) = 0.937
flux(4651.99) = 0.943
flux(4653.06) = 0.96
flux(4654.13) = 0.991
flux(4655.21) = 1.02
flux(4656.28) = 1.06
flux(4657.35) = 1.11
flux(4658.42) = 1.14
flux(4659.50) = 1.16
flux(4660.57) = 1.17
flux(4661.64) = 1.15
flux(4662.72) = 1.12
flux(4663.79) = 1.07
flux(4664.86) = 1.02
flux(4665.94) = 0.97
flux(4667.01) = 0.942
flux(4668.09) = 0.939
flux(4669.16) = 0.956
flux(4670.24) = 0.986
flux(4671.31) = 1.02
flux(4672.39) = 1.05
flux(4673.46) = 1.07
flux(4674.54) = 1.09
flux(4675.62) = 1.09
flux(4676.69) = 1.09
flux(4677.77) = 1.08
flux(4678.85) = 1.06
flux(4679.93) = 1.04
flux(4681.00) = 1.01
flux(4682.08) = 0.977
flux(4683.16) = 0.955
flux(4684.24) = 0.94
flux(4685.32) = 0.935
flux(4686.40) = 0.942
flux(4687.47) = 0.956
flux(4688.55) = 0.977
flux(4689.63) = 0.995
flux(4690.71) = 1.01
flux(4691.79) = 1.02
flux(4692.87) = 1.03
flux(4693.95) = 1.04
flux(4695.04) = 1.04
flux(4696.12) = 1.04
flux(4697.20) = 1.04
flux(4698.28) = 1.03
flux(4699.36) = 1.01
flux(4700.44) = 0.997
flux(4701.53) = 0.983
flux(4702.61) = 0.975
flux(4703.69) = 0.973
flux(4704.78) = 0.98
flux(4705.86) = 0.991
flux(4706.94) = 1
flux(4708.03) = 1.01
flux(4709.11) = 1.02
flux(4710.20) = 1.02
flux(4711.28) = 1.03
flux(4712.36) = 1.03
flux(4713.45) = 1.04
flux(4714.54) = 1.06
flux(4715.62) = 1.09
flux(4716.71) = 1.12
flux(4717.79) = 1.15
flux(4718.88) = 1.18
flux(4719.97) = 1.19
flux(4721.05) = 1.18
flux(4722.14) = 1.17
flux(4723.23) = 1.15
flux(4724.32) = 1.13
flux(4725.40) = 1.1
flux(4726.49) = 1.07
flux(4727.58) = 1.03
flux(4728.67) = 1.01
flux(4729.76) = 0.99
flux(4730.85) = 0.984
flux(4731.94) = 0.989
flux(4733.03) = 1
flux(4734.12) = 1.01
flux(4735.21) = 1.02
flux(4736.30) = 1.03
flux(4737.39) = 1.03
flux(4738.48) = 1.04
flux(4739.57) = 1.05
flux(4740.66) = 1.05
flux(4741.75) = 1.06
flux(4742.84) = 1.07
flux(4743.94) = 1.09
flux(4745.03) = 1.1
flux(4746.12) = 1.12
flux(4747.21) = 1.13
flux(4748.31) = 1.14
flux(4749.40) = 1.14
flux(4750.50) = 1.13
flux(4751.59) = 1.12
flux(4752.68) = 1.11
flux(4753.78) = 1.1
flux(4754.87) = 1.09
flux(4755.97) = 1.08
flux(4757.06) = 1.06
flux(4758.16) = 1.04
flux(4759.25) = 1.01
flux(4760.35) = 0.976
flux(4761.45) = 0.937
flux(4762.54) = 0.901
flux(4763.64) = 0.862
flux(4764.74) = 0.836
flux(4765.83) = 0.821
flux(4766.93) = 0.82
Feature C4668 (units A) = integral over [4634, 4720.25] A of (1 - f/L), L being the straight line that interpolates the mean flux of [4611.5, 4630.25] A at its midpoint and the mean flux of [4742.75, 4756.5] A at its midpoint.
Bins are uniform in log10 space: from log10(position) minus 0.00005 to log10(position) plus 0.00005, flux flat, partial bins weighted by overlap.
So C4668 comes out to 7.59 A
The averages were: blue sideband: 1.13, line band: 1.02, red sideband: 1.11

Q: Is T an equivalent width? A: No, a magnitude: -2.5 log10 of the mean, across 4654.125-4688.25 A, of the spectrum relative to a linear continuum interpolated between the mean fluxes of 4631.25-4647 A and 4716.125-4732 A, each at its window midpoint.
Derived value 0.01 mag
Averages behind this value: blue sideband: 1.02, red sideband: 1.1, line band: 1.03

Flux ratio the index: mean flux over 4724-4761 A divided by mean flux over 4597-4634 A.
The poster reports 0.94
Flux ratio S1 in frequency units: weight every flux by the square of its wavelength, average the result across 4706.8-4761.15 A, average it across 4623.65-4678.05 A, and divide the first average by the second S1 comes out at 1.1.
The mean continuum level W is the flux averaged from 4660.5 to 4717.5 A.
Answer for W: 1.02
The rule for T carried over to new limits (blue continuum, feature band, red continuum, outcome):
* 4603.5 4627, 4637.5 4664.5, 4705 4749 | 0.091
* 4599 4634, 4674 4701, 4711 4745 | 0.079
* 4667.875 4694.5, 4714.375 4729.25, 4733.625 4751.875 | -0.063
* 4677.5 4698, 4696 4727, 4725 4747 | -0.039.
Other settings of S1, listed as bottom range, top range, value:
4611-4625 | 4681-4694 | 0.90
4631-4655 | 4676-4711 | 1.03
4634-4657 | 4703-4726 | 1.12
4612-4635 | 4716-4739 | 1.00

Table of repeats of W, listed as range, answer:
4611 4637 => 1.11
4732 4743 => 1.03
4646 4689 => 1.02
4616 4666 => 1.06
